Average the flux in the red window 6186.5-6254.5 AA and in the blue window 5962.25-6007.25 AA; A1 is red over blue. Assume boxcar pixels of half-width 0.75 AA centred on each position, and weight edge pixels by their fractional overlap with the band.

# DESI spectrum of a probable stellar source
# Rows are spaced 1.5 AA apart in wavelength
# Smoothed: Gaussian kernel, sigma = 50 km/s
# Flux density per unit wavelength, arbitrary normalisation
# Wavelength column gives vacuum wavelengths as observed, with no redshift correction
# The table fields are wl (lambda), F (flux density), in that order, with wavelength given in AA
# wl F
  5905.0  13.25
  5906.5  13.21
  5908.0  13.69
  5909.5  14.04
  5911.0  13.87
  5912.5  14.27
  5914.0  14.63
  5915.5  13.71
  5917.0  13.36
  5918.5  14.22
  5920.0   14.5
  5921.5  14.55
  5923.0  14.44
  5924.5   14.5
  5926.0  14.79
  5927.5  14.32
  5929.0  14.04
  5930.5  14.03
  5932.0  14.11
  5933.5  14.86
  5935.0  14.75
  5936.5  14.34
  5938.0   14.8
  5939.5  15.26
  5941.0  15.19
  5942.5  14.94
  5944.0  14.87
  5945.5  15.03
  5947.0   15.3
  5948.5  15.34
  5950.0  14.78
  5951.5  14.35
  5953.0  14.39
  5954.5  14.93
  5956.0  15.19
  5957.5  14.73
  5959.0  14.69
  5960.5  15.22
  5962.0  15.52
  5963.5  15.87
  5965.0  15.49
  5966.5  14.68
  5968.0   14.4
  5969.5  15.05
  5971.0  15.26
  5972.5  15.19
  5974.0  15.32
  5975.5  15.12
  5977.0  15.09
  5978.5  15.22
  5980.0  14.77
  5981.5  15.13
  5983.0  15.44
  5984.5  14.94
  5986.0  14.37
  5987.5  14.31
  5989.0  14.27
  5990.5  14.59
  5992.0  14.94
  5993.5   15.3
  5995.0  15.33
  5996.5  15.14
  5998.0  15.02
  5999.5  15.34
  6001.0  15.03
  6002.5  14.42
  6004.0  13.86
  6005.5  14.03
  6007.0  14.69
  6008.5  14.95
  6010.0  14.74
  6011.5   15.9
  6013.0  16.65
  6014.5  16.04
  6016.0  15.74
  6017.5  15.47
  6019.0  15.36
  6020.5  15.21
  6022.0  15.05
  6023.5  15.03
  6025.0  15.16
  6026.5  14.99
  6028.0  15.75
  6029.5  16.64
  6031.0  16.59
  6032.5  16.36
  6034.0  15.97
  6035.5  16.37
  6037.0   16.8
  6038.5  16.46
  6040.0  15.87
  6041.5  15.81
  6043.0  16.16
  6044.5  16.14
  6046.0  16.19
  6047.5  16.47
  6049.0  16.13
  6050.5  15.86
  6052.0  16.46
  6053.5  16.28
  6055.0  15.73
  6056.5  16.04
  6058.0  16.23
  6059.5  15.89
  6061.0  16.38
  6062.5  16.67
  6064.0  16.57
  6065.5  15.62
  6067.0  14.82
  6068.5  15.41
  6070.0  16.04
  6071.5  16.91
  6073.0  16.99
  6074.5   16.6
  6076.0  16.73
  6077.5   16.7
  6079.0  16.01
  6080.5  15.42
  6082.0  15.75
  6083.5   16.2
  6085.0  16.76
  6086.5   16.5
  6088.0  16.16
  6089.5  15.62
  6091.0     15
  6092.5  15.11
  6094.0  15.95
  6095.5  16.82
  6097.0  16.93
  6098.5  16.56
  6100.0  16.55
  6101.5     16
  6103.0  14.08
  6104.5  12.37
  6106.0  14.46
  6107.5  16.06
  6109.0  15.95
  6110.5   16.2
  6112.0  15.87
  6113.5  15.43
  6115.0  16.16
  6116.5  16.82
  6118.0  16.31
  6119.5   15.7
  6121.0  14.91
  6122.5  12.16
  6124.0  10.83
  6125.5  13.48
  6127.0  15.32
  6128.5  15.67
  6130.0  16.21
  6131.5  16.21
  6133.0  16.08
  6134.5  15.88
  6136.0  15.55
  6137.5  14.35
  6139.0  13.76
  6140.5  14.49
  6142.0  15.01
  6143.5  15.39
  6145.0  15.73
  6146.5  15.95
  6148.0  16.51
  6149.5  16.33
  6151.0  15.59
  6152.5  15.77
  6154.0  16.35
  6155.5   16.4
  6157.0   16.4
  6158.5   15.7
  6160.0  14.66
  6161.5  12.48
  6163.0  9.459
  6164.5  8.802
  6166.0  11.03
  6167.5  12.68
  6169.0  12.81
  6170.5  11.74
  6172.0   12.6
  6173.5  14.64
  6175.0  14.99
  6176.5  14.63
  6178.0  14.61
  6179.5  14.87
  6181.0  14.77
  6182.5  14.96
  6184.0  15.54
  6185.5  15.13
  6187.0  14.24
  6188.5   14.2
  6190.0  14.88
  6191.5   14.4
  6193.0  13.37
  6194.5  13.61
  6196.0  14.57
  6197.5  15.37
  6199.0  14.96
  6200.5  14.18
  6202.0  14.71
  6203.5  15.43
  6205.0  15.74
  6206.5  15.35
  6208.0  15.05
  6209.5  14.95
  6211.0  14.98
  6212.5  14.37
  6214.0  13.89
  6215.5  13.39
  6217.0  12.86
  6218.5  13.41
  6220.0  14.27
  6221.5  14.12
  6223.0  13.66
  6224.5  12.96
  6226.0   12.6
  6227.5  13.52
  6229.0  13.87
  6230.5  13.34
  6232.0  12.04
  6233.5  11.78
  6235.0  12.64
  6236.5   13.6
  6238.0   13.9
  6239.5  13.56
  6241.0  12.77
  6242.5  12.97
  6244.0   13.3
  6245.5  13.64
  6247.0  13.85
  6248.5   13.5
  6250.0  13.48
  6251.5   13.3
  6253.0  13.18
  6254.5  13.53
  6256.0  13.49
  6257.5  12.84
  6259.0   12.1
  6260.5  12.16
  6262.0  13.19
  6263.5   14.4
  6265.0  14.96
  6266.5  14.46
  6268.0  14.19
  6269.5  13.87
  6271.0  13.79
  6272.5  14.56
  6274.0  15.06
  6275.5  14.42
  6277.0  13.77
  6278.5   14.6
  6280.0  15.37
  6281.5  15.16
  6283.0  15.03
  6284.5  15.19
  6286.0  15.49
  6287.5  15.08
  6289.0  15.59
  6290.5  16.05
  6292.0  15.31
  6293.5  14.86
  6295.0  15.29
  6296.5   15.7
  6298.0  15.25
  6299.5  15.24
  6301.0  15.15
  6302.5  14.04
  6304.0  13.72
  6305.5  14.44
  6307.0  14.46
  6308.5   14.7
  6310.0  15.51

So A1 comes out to 0.9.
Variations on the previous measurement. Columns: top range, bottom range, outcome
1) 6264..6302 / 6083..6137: 0.96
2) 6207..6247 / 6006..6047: 0.86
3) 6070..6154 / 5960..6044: 1.02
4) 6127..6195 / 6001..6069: 0.92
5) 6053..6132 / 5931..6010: 1.05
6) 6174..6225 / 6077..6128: 0.94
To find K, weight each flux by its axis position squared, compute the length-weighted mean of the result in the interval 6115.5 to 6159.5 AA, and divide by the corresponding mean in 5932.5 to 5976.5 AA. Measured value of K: 1.1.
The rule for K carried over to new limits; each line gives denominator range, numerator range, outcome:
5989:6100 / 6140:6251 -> 0.94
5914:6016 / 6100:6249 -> 1.04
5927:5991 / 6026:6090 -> 1.12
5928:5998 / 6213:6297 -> 1.03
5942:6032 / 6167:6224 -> 1.01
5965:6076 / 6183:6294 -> 0.97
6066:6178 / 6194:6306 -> 0.97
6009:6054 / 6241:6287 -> 0.95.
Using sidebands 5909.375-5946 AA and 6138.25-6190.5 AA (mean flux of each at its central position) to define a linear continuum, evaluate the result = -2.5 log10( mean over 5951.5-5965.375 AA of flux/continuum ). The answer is -0.05 mag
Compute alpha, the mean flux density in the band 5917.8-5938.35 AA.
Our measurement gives 14.4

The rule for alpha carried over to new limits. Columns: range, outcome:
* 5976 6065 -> 15.5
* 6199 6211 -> 15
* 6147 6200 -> 14.3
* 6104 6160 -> 15.3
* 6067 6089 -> 16.2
